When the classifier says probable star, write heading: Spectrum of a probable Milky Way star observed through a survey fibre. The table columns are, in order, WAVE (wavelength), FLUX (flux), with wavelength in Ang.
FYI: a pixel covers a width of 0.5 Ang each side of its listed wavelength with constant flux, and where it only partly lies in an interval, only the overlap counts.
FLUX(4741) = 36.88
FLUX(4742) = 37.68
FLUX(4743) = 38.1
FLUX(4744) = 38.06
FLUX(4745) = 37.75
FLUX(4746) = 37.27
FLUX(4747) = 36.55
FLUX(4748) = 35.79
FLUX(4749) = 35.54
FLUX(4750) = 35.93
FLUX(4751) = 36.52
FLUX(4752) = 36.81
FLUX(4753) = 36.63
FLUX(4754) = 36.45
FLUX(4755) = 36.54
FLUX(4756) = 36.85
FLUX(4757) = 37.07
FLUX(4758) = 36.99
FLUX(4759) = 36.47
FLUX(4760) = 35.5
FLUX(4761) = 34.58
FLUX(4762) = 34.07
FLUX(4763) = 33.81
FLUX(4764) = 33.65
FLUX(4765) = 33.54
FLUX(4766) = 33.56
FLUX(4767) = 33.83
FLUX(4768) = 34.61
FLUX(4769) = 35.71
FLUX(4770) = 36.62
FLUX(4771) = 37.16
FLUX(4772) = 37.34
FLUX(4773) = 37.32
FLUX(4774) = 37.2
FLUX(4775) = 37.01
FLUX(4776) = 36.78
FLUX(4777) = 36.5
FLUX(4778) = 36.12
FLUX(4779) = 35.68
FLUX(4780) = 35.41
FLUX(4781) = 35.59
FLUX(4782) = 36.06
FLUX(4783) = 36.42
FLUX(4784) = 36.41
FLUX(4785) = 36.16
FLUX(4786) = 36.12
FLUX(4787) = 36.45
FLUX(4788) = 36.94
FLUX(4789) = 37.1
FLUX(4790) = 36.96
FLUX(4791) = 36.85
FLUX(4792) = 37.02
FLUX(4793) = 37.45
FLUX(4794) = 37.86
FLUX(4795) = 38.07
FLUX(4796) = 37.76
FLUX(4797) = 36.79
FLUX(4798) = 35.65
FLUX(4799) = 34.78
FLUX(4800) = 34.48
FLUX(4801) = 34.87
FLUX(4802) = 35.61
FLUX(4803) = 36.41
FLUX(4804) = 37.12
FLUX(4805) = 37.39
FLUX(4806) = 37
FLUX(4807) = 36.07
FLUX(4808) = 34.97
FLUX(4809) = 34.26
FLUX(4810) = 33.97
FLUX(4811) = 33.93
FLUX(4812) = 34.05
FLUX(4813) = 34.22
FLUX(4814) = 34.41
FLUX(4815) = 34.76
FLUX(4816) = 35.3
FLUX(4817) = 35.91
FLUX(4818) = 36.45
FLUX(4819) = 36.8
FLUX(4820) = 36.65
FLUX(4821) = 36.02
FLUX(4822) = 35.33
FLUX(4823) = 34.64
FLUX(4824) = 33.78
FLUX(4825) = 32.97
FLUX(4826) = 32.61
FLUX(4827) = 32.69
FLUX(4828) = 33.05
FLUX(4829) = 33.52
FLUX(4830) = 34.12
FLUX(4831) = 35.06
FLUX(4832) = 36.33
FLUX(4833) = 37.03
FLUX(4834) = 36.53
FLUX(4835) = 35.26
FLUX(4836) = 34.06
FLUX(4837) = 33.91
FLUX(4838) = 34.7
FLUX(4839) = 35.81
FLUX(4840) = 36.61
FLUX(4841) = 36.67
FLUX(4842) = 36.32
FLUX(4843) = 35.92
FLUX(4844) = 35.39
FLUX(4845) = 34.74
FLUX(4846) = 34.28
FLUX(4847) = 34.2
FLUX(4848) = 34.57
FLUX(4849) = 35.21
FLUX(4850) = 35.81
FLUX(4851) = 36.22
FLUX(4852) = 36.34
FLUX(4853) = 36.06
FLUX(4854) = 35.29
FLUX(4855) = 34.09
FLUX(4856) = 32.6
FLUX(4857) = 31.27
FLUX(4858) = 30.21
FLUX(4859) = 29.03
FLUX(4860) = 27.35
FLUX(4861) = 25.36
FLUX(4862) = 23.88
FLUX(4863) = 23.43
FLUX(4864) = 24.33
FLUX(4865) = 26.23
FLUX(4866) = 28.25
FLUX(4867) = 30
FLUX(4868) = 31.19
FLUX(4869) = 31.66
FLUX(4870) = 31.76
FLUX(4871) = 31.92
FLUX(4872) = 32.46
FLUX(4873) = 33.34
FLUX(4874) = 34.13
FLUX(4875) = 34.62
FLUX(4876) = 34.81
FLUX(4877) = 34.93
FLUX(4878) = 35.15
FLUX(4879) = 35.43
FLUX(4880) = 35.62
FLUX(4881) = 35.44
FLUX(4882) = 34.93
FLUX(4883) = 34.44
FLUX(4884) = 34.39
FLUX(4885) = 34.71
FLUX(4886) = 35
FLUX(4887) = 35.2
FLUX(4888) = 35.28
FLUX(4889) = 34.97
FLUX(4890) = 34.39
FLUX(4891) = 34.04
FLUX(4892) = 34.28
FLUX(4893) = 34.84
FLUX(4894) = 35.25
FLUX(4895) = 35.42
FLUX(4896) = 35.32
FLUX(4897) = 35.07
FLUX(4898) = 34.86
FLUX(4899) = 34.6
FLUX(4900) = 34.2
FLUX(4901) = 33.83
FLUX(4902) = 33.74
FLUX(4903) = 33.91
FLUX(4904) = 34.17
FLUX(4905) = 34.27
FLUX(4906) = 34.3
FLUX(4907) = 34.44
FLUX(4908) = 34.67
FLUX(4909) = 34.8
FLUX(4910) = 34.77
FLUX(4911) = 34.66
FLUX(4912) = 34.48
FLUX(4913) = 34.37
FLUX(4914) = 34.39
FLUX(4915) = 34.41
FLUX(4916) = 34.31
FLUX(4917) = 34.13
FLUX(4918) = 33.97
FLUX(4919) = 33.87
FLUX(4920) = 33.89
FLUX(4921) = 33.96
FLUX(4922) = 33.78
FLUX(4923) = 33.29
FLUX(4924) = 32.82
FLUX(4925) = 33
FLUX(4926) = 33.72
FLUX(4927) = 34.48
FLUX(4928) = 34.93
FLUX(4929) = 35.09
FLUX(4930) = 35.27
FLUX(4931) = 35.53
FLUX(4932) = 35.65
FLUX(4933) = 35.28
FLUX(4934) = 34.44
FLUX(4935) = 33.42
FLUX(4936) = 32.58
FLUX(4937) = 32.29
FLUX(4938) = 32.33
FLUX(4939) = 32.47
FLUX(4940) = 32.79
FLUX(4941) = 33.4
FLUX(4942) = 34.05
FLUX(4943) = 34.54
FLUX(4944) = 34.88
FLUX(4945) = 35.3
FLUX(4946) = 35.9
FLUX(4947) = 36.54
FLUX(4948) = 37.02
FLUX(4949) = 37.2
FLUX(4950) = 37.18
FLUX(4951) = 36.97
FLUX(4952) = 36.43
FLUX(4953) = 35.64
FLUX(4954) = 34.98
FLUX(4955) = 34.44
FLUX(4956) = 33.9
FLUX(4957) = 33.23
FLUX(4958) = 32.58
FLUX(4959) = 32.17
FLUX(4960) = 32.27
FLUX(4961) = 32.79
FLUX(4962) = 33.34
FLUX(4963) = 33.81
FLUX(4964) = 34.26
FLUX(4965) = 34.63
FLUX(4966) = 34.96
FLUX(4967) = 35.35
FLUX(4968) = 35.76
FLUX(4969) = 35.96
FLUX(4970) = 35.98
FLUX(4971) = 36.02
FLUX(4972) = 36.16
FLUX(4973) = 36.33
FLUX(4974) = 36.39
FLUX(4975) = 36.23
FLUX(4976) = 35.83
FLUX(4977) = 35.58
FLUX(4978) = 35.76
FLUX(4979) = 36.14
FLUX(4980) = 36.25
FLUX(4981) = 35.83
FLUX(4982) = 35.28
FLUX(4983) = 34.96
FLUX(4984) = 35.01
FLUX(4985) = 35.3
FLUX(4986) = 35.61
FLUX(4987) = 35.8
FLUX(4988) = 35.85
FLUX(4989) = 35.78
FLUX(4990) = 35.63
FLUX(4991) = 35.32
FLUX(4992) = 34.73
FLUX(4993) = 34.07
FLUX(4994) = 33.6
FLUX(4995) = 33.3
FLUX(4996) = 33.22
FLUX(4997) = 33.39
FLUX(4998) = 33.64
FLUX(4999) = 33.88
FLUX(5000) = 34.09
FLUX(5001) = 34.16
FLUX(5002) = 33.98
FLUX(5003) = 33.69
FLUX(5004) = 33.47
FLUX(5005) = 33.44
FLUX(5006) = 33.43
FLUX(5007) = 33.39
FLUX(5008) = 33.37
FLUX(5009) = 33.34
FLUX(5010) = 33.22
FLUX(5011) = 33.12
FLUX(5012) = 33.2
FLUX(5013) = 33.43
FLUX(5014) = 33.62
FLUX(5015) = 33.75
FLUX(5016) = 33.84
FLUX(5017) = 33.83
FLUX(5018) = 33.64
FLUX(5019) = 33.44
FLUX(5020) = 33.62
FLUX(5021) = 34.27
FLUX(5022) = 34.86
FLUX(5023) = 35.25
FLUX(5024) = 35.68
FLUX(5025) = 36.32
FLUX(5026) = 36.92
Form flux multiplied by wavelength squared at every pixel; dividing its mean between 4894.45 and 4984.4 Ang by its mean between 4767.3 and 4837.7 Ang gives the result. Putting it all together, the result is 1.0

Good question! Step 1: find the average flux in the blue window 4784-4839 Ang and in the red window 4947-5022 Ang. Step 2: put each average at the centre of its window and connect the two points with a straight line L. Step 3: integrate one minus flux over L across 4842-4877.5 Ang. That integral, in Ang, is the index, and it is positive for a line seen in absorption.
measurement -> 3.2 Ang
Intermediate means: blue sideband 35.5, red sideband 34.6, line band 32.1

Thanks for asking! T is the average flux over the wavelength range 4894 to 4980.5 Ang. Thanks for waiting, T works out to 34.6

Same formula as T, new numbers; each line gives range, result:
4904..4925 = 34.2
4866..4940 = 34.1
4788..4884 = 34.2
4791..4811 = 36.1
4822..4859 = 34.6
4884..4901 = 34.8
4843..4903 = 33.2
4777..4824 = 35.9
